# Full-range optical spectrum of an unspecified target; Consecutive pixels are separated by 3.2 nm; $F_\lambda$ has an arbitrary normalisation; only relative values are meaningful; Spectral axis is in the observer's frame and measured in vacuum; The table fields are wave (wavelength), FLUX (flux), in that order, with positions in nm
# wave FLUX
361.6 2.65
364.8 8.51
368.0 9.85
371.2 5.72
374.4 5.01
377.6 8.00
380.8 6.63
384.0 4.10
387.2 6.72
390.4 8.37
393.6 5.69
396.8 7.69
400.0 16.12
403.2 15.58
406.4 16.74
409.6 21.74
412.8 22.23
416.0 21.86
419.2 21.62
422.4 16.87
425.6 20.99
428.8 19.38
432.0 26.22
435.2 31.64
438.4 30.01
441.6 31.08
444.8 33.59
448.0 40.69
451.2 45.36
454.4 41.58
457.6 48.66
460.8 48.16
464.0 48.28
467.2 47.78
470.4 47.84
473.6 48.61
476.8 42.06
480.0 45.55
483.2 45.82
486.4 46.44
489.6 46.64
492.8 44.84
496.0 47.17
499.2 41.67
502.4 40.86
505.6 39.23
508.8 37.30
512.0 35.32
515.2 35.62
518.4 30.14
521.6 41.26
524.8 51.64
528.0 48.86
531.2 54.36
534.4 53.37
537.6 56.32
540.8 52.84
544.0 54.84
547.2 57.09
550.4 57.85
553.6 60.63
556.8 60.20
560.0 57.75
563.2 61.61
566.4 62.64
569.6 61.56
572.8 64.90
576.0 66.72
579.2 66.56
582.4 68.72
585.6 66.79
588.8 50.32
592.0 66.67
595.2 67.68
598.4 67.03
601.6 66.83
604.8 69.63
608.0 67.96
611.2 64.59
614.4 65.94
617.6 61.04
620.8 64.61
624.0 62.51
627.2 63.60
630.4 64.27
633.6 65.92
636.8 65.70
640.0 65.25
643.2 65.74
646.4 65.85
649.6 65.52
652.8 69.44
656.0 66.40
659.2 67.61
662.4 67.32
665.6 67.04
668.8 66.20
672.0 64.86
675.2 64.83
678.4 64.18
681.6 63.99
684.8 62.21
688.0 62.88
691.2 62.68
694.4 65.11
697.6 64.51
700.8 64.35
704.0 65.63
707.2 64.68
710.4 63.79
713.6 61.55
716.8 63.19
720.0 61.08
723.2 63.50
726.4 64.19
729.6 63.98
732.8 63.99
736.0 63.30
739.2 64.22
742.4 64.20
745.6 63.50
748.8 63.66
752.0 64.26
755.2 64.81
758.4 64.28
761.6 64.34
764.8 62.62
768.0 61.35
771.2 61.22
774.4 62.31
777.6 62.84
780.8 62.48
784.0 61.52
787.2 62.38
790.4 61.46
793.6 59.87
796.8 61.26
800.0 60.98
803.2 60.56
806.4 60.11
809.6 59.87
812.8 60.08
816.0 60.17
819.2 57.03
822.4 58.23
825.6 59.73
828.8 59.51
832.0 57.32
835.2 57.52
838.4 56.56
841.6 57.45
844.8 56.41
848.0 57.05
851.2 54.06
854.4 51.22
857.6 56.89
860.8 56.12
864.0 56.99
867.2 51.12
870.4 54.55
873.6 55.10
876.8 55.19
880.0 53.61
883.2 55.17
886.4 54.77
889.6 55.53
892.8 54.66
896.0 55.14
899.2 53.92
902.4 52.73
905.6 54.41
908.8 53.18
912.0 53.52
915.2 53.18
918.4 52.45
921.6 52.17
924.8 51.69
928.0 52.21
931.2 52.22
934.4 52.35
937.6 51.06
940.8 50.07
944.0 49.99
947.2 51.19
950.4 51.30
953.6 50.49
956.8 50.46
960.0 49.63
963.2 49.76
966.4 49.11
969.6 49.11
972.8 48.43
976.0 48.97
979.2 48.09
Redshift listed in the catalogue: 0.000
